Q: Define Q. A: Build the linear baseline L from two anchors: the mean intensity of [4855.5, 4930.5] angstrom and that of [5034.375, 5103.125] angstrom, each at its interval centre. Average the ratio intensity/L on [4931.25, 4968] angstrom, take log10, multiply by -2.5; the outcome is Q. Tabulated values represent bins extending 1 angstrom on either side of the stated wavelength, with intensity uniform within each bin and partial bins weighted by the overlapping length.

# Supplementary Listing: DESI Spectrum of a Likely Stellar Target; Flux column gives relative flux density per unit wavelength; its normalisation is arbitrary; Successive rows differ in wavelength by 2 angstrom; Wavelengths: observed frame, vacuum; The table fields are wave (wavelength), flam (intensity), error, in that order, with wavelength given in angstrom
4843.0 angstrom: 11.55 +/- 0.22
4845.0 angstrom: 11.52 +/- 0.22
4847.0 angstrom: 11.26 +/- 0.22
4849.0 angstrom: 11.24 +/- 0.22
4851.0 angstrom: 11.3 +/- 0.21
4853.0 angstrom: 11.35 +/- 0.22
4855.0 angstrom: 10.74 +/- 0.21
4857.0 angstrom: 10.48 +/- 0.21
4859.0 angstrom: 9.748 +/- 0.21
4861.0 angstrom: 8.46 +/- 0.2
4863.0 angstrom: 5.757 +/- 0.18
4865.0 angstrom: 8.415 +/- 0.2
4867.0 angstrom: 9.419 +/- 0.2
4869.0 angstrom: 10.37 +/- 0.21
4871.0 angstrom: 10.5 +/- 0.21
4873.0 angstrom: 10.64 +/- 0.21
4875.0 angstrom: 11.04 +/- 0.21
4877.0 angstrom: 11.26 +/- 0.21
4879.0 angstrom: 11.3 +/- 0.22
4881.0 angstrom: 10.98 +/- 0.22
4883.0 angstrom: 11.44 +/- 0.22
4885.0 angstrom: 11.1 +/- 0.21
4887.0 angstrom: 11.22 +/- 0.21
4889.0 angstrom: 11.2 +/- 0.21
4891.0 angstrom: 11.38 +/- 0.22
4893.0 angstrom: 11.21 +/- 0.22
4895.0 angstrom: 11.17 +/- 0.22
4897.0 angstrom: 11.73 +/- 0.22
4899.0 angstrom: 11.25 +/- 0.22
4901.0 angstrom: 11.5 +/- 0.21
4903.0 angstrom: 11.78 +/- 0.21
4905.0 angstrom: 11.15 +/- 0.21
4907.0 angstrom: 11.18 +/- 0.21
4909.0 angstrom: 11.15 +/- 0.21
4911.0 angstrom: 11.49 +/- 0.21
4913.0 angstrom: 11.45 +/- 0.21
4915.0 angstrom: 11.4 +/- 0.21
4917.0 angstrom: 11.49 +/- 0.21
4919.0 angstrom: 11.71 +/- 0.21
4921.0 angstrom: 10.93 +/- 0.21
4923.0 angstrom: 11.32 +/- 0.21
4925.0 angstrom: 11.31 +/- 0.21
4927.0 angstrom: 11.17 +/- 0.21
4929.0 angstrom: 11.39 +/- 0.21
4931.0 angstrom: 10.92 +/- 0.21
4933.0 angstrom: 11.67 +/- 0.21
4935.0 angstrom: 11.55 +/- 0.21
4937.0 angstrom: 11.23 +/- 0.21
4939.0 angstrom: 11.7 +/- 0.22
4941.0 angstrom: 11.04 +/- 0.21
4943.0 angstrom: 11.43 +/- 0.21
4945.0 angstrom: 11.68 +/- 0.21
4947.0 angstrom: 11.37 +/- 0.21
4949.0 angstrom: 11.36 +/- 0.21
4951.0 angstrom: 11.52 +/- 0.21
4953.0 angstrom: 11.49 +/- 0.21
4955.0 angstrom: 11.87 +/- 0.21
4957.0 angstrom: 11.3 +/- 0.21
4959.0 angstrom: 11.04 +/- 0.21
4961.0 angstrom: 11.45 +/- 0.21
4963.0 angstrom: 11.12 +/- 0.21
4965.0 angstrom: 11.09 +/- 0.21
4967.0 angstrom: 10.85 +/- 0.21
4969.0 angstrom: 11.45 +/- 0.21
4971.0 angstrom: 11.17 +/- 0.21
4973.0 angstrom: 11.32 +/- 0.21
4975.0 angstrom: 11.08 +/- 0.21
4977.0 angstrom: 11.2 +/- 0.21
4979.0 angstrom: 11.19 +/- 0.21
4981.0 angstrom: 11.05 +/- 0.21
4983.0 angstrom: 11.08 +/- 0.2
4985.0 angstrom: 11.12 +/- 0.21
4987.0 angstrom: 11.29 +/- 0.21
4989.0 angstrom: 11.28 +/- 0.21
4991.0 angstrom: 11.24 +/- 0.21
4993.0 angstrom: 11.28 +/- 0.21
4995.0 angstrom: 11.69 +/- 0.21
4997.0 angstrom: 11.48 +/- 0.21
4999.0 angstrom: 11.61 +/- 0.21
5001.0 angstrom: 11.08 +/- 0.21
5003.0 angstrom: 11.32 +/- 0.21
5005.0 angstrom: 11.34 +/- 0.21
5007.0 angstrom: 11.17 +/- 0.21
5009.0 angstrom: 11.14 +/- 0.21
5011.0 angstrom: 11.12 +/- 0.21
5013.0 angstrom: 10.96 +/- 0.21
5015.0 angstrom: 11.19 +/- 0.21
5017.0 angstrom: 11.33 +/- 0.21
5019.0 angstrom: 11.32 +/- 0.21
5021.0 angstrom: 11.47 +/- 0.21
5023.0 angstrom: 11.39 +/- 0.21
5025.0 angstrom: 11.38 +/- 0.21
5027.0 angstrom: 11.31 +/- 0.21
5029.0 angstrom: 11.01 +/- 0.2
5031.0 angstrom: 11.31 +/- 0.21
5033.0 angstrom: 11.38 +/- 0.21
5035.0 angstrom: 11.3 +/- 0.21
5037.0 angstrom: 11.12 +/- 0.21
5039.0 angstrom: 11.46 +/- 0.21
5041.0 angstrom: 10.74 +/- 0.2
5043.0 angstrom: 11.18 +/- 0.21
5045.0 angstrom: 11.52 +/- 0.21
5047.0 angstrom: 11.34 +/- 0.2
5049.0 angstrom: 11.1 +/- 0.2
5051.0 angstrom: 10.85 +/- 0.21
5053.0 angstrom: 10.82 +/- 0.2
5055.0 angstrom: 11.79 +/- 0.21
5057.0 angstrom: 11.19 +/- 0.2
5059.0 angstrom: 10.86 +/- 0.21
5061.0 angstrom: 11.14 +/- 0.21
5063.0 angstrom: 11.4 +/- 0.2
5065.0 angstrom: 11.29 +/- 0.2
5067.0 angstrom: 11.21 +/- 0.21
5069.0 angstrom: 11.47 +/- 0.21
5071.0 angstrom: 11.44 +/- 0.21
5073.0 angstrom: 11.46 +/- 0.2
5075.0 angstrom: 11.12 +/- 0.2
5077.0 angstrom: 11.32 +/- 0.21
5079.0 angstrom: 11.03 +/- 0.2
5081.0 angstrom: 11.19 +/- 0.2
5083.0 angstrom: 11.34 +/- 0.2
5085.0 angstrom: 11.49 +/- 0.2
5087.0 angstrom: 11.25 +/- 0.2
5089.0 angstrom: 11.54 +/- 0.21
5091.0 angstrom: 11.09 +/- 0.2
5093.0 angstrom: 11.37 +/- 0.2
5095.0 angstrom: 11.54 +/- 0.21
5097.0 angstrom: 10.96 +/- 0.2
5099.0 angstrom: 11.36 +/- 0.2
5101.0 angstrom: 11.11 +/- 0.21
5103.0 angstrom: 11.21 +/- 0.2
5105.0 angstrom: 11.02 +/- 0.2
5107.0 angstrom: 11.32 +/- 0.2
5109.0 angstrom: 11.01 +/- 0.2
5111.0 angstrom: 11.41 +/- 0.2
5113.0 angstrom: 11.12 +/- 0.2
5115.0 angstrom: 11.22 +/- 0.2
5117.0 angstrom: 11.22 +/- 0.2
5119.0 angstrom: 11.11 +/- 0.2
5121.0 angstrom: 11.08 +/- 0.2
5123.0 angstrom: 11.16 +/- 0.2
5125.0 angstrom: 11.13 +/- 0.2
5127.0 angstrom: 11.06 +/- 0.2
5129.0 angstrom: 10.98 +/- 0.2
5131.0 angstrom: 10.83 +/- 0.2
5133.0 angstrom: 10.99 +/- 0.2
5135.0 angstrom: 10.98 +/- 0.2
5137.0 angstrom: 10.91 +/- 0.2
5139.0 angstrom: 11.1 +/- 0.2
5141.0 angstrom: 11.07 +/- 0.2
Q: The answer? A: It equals -0.04 mag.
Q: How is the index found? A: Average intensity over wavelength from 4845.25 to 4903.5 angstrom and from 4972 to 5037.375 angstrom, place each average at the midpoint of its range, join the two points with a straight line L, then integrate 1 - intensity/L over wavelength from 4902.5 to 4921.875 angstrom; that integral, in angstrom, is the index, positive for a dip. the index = -0.9 angstrom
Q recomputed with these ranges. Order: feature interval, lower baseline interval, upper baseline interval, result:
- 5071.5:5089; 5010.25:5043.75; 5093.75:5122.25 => -0.01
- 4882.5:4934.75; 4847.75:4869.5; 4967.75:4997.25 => -0.10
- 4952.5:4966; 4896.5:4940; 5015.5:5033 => 0.00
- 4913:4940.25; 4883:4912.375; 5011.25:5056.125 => -0.01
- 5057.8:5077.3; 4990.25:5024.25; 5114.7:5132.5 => -0.01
